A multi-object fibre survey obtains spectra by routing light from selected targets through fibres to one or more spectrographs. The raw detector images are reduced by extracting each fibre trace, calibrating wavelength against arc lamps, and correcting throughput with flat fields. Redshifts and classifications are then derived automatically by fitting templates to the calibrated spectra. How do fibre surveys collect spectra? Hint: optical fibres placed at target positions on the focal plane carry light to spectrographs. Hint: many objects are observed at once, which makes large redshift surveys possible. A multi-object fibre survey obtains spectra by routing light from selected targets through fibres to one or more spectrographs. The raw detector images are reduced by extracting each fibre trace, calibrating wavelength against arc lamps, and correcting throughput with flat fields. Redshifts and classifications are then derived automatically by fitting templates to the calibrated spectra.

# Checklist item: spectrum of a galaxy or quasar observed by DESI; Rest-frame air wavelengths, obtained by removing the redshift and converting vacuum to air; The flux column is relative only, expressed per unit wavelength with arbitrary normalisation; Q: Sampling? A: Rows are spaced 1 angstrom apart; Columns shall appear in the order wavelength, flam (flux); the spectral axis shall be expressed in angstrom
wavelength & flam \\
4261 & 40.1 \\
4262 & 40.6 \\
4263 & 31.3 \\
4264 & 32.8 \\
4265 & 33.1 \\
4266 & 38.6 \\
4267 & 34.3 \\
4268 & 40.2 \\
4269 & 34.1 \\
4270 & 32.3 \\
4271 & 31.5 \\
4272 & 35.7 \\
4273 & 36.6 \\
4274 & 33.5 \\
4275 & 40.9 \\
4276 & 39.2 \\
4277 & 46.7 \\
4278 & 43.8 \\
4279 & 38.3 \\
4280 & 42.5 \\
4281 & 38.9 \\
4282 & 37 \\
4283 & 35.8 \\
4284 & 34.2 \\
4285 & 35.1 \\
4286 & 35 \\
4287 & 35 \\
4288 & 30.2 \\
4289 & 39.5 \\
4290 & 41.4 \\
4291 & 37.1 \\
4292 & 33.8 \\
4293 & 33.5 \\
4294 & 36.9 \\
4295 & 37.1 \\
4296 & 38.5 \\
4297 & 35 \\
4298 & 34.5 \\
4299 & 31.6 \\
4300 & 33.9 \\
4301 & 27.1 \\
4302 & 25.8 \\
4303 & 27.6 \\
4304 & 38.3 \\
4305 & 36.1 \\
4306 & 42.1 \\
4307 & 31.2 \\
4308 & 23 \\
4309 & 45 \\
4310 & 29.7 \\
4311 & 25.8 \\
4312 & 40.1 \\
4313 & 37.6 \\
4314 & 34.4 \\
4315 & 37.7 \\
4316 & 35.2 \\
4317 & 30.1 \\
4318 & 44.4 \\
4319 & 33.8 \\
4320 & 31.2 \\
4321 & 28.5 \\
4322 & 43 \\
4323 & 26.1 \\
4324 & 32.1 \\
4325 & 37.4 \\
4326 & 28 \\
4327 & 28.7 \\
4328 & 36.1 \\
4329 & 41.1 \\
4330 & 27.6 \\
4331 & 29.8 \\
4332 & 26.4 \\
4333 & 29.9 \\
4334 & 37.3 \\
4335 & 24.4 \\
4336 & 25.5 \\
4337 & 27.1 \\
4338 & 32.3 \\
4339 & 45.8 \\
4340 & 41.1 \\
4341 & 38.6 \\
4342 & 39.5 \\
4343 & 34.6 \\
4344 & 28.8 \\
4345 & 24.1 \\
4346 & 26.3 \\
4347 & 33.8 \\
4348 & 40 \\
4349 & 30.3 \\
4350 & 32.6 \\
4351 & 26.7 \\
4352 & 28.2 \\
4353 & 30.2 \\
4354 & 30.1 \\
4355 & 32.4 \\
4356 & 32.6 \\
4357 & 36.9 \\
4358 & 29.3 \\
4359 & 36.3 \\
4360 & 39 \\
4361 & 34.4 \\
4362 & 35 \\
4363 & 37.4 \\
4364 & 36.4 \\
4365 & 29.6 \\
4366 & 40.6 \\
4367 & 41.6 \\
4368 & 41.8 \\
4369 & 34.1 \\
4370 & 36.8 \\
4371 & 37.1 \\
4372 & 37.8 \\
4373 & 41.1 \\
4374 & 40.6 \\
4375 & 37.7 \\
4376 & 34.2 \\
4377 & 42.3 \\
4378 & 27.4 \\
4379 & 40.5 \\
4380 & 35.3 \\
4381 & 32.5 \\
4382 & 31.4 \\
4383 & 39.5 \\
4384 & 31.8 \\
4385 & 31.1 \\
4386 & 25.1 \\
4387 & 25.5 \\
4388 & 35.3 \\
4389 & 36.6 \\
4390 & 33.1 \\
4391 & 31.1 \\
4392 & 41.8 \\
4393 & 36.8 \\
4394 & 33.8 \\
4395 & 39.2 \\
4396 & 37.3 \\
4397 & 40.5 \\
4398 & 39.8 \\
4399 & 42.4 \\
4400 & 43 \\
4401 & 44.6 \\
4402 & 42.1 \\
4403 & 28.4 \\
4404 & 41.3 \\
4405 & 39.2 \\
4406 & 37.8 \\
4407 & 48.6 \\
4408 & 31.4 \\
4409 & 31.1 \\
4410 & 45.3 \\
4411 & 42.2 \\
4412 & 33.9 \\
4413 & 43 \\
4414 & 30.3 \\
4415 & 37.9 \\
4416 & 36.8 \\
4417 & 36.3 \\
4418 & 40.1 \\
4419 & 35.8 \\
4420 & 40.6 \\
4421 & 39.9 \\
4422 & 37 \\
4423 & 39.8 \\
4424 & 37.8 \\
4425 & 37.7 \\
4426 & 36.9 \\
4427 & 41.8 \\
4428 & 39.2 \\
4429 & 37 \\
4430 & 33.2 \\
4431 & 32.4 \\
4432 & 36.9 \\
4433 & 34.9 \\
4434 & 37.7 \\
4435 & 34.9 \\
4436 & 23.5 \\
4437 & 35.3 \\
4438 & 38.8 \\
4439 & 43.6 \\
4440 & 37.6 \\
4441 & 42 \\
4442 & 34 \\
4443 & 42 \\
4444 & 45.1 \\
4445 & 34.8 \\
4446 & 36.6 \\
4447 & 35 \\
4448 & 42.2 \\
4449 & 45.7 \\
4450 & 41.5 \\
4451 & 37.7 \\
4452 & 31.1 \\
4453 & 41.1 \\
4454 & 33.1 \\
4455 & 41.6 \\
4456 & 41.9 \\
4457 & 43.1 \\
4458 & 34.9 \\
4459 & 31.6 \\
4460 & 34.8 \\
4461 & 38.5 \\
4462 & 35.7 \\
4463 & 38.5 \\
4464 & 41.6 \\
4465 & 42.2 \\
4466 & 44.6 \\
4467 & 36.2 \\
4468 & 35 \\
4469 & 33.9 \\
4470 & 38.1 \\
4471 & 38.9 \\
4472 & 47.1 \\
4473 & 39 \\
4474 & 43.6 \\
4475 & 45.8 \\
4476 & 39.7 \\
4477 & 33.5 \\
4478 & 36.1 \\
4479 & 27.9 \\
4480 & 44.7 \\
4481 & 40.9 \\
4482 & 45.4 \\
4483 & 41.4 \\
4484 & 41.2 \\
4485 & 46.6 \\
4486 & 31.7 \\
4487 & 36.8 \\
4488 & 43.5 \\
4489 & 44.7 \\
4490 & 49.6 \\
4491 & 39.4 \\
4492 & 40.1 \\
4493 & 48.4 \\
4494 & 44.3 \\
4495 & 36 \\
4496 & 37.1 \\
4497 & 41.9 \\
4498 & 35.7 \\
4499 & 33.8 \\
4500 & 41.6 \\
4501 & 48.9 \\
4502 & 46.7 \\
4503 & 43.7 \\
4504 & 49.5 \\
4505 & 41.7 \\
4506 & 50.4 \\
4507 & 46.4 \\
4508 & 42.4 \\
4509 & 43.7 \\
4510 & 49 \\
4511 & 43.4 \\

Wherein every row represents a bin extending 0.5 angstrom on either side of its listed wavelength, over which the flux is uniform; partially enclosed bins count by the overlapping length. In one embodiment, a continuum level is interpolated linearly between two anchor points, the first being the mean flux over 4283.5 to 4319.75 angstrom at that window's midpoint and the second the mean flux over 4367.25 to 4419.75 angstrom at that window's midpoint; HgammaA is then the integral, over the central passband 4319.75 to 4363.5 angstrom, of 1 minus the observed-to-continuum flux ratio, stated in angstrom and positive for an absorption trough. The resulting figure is 3.7 angstrom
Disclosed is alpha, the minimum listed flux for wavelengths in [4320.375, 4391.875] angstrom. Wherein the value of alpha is 24.1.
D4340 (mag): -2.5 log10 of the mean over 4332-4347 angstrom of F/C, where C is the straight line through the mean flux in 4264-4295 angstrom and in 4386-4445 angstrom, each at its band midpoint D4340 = 0.15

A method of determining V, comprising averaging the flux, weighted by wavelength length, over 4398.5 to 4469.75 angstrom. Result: 38.1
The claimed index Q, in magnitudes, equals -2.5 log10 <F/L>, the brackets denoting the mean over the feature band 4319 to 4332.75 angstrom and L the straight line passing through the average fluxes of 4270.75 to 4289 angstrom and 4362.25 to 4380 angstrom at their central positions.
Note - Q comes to 0.17 mag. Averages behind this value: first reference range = 37.4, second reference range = 37.4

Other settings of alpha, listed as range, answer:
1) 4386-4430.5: 25.1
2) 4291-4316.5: 23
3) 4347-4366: 26.7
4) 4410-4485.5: 23.5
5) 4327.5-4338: 24.4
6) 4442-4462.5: 31.1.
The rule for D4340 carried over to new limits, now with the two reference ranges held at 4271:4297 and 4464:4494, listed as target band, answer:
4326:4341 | 0.176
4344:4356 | 0.252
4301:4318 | 0.118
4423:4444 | 0.077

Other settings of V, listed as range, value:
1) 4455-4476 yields 39.3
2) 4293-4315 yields 33.9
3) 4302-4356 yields 32.9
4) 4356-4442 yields 36.8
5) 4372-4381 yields 37.1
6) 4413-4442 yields 37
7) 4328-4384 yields 34.2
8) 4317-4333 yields 32.8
